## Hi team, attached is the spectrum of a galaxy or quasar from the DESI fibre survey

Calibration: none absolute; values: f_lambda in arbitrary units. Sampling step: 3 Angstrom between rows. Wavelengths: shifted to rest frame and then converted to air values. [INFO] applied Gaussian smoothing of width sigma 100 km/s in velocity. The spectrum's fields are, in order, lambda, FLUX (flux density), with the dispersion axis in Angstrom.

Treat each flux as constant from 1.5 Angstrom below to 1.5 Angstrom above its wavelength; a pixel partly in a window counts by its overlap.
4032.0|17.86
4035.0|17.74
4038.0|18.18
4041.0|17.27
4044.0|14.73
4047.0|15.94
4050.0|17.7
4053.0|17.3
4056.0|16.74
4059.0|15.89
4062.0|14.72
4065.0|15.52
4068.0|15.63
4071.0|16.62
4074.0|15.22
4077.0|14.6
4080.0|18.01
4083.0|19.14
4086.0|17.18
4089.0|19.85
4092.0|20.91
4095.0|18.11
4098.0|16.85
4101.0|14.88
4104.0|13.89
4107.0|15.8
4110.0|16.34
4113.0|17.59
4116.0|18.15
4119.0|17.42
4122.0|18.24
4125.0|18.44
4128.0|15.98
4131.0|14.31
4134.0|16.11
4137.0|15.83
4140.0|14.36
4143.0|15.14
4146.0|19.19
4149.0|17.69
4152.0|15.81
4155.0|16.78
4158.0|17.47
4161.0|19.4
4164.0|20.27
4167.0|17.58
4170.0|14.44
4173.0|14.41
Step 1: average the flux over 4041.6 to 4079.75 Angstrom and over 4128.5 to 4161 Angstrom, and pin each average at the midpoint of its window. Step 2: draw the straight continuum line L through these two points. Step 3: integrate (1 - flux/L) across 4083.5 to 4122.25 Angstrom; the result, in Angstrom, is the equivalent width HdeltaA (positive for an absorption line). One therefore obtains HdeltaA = -2.7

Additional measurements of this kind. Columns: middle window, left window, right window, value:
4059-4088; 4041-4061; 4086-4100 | 2.1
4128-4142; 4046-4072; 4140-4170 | 1.5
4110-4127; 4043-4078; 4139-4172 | -1.1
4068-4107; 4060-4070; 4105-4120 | -2.1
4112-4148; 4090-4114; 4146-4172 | 0.9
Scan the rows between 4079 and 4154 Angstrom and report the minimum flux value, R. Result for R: 13.89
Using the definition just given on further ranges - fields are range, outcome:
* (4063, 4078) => 14.6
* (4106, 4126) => 15.8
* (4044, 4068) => 14.72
